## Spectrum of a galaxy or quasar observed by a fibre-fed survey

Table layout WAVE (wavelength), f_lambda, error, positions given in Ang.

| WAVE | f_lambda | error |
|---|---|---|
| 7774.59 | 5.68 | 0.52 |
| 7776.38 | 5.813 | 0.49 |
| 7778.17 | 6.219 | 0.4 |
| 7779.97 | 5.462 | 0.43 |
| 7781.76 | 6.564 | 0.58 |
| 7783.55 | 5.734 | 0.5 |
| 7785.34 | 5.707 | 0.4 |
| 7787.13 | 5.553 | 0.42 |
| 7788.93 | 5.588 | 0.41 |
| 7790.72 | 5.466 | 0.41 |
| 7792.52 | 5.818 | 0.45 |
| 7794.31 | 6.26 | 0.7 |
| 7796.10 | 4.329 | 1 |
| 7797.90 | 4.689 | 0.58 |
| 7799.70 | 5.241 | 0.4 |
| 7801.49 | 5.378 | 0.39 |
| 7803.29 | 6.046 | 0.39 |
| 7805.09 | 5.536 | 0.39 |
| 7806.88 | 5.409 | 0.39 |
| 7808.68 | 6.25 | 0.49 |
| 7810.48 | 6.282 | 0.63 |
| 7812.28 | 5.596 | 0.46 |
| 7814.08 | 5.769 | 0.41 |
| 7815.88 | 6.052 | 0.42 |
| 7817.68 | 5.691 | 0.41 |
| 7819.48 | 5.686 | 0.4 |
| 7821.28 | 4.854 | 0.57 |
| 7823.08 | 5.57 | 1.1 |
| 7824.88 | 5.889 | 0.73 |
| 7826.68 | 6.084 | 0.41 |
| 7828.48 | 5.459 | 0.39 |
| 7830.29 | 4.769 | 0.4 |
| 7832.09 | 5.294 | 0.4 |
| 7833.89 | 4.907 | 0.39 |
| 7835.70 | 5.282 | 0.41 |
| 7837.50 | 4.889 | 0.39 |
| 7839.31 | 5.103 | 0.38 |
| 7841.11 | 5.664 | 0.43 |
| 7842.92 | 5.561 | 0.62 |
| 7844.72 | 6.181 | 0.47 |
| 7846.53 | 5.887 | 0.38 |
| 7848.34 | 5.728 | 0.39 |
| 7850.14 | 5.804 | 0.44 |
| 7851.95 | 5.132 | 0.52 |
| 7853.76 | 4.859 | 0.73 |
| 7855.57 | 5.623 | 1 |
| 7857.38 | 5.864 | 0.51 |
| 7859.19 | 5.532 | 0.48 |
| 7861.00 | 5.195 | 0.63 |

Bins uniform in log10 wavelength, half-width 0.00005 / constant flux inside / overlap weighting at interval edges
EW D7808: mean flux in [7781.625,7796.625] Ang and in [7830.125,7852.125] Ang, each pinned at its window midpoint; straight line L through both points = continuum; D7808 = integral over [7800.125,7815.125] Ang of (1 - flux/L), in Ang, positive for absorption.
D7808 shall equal -0.5 Ang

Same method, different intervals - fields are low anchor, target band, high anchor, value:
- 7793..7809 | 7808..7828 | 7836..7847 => -1.1 Ang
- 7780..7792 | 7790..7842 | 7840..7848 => 2.5 Ang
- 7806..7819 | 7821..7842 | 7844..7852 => 1.8 Ang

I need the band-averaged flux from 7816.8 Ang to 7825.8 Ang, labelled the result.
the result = 5.54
